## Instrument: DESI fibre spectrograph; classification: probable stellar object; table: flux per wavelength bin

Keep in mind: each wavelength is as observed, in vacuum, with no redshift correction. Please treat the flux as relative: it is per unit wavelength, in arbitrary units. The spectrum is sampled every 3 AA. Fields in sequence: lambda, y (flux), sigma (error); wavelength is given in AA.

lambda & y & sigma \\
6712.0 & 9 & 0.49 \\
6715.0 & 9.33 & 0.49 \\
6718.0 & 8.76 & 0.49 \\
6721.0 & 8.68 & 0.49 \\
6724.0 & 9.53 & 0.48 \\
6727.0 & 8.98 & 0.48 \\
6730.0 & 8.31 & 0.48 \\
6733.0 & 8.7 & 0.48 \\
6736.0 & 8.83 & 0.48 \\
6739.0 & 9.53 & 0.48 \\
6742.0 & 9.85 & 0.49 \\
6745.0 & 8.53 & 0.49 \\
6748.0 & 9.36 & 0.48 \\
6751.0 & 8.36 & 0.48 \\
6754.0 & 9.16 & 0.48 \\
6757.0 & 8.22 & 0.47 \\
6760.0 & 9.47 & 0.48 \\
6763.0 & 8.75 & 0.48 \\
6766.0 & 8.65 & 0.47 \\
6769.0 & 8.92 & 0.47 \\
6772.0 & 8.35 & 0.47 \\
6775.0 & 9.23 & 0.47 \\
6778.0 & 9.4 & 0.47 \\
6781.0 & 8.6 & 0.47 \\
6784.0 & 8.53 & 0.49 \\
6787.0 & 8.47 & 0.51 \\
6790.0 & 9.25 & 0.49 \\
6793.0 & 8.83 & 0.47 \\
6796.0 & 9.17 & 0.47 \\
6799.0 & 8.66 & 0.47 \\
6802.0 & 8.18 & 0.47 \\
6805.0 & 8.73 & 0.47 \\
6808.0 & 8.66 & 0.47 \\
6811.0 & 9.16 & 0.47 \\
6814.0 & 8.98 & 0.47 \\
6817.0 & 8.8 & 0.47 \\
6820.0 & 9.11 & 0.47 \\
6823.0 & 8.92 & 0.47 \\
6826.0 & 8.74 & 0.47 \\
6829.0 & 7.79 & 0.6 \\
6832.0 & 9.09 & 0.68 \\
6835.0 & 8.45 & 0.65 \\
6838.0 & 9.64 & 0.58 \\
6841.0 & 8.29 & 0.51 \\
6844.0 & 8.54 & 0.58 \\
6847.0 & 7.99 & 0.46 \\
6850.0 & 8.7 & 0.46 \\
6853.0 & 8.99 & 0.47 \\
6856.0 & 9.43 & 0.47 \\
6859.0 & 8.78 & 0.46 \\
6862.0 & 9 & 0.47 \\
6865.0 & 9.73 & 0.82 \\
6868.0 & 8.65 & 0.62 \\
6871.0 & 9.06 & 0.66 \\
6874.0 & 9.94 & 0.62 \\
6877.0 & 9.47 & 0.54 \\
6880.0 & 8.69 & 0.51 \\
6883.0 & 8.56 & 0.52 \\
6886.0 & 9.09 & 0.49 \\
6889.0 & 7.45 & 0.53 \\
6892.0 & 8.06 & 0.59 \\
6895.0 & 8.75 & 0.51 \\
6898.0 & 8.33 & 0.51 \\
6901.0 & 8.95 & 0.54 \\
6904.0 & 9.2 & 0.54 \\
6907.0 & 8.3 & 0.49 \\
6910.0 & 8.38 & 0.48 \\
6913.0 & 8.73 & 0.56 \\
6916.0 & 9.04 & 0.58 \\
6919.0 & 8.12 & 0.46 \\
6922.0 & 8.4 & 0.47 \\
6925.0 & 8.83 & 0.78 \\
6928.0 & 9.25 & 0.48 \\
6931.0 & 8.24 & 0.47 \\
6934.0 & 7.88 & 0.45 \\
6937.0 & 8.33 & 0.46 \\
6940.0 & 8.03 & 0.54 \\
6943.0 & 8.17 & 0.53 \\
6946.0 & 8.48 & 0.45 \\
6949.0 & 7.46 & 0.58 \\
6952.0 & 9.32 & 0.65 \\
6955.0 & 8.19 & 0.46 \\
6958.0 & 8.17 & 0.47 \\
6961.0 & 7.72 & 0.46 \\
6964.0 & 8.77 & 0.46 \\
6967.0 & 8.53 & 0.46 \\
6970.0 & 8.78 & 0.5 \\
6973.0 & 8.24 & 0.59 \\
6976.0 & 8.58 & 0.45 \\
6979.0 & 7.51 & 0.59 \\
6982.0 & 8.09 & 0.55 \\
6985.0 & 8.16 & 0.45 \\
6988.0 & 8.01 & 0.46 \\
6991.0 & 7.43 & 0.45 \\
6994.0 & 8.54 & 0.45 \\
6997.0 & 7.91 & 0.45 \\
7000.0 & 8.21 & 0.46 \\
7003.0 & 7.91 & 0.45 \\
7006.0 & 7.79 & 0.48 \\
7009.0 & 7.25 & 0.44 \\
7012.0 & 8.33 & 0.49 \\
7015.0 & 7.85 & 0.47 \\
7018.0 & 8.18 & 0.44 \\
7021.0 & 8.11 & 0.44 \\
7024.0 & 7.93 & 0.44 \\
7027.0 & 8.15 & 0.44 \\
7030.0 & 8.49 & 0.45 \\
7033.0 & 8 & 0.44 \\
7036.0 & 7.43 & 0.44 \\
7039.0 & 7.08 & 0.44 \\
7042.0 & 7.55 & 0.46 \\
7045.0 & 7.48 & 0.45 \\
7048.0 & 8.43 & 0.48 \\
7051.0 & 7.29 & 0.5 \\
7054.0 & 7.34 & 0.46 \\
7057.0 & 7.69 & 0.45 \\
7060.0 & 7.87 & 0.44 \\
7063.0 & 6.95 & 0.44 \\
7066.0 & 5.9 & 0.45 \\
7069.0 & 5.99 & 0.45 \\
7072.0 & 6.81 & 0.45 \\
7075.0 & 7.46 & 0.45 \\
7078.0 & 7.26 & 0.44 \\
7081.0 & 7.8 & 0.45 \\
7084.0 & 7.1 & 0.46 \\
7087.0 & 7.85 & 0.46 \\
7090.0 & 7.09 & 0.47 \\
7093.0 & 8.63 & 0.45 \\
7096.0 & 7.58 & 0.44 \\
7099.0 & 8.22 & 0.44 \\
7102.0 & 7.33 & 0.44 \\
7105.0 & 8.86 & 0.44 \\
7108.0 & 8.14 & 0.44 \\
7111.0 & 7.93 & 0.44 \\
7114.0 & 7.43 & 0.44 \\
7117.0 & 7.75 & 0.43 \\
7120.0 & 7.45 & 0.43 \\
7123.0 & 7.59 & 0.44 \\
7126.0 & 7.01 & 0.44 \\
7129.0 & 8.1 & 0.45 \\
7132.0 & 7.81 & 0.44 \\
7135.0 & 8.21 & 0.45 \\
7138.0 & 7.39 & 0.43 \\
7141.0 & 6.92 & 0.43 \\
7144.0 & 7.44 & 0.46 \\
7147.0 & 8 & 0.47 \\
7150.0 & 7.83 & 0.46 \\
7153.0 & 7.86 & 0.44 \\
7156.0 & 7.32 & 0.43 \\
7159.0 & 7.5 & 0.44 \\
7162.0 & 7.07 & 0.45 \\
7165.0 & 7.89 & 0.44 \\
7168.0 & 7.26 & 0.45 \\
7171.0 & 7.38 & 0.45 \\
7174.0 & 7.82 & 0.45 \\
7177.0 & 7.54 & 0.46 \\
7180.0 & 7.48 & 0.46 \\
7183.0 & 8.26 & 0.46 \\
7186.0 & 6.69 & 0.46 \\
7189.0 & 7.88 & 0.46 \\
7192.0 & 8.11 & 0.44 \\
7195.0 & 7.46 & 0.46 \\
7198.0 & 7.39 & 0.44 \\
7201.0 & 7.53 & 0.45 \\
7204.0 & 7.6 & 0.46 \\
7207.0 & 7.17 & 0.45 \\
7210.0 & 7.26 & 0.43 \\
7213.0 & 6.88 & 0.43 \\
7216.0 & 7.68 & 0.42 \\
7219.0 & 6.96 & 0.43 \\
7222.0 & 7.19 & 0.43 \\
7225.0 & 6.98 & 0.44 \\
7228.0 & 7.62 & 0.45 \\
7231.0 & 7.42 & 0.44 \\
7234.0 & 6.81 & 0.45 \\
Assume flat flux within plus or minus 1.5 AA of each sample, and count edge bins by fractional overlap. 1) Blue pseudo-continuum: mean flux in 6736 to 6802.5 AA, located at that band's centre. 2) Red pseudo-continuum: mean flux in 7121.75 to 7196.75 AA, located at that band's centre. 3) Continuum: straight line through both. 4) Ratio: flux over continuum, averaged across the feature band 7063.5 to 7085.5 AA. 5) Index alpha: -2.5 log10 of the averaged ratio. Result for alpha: 0.14 mag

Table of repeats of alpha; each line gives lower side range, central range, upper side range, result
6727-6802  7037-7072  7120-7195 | 0.10 mag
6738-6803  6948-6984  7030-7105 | -0.04 mag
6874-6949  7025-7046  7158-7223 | 0.04 mag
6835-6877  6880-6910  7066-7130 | 0.03 mag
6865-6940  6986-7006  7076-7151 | 0.03 mag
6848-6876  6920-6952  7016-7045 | 0.03 mag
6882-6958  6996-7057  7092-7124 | 0.04 mag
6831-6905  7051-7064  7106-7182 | 0.08 mag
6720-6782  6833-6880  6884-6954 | -0.04 mag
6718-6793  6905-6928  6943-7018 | -0.03 mag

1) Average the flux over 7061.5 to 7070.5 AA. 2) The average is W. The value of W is 6.28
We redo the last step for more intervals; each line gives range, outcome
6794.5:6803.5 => 8.67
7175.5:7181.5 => 7.51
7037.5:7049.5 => 7.64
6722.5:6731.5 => 8.94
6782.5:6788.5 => 8.5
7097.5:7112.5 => 8.1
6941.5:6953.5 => 8.36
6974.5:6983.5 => 8.06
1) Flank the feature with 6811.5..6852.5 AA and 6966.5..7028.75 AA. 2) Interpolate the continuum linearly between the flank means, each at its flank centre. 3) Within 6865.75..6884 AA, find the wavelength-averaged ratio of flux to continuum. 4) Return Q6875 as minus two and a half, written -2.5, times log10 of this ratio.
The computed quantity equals -0.07 mag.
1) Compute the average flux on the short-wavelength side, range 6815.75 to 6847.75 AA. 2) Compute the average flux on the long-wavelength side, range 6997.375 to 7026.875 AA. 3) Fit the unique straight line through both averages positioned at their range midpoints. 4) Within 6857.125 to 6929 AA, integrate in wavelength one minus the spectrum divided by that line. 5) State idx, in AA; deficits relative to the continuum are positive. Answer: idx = -2.93 AA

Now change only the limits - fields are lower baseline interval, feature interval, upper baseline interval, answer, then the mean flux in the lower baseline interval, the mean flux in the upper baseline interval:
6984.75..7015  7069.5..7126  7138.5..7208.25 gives 0.6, 7.94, 7.54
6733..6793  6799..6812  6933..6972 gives 0.2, 8.91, 8.3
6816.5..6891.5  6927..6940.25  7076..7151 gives 0.2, 8.83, 7.71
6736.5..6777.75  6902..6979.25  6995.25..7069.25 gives -3.1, 8.96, 7.68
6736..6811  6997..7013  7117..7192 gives 0.4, 8.87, 7.59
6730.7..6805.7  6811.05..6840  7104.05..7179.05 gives -0.5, 8.86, 7.65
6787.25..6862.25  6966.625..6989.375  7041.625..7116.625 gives -0.6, 8.79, 7.52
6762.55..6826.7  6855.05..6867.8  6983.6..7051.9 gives -0.9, 8.82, 7.9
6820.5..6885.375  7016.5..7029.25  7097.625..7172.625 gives 0.1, 8.88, 7.67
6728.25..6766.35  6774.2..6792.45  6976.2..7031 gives -0.2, 8.91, 8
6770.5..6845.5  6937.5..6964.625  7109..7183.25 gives 0.1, 8.78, 7.6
